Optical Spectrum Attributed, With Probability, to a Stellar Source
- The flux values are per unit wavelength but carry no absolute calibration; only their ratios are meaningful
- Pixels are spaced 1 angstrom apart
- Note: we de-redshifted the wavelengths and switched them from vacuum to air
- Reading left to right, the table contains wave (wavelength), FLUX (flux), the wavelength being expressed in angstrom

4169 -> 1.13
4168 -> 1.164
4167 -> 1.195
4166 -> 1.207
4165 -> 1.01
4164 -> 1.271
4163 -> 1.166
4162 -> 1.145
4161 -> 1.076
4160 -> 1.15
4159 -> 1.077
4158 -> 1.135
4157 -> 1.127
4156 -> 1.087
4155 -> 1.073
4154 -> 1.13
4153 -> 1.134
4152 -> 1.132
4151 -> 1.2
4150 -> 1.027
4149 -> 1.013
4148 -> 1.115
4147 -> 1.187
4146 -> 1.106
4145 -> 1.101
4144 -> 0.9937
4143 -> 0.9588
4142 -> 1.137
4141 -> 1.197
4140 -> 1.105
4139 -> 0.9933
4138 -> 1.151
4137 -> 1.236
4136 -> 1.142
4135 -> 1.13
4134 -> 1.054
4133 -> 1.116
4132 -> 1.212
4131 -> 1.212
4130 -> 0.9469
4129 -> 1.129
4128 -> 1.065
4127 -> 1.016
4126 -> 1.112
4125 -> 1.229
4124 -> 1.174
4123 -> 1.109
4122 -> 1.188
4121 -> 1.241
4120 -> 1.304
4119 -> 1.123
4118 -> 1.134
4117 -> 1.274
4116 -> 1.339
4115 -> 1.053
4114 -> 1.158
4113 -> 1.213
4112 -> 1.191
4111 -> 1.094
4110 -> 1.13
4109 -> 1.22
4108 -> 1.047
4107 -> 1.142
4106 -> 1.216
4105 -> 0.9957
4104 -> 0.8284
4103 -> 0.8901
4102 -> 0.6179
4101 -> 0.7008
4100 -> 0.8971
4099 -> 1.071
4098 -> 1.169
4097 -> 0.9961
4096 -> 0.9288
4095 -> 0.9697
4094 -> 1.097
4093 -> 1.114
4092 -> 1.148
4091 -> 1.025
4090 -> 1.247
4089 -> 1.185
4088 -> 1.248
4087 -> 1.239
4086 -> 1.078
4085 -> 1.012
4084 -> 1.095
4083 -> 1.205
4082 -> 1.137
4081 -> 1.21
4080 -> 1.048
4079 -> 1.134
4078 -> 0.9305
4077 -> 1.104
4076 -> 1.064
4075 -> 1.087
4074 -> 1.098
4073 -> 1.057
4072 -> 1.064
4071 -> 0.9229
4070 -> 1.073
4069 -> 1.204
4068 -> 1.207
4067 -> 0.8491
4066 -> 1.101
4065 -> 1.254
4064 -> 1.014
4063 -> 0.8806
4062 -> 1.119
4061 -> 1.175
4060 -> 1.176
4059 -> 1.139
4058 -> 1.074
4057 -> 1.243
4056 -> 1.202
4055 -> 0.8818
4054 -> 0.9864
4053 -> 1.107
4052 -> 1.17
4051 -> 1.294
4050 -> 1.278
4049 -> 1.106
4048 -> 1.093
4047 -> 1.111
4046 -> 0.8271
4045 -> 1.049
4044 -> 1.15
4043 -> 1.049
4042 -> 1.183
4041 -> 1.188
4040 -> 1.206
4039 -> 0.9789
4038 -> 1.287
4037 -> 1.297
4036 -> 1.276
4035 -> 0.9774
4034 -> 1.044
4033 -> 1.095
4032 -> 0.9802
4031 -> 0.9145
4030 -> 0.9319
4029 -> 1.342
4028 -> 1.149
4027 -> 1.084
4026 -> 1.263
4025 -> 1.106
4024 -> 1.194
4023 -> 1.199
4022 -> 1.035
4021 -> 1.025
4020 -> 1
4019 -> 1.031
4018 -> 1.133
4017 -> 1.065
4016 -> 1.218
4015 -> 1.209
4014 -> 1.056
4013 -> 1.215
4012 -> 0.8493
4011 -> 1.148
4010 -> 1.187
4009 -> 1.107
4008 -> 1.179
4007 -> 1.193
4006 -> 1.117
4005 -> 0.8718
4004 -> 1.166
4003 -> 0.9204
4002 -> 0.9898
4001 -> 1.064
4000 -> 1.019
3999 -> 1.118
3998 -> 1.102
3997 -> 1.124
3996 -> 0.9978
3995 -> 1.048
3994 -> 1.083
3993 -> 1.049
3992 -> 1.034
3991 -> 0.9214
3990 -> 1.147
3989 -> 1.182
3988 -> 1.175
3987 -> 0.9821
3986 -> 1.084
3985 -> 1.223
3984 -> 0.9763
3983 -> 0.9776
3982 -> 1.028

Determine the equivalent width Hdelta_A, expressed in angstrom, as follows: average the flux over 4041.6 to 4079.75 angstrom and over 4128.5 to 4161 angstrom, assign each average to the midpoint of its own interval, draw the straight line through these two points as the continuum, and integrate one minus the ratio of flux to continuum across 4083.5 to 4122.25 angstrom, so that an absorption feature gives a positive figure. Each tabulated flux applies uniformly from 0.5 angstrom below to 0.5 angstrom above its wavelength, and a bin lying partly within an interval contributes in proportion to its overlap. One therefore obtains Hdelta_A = 0.3 angstrom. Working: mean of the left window 1.09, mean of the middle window 1.09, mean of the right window 1.11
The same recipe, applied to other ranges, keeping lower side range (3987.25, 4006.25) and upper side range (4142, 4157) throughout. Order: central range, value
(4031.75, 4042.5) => -0.7 angstrom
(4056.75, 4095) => -1.0 angstrom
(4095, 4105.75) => 1.6 angstrom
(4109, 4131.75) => -1.5 angstrom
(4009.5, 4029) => -1.0 angstrom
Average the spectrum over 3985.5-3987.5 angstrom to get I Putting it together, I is 1.03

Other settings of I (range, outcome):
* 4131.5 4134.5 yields 1.13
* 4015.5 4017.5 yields 1.14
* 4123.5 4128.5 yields 1.12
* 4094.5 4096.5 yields 0.949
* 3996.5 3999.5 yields 1.11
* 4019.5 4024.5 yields 1.09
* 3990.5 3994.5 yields 1.02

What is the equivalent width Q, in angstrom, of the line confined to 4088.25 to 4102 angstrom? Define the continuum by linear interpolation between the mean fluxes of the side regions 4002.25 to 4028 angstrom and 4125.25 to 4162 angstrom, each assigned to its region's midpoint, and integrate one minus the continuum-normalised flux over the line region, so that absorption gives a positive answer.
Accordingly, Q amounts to 0.9 angstrom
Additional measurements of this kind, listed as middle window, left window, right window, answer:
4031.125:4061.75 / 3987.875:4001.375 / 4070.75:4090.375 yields -0.6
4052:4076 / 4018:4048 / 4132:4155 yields 0.4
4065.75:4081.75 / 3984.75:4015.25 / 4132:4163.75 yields 0.3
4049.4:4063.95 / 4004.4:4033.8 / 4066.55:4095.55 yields -0.3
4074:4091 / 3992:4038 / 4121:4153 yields -0.3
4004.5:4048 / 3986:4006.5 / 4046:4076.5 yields -1.2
